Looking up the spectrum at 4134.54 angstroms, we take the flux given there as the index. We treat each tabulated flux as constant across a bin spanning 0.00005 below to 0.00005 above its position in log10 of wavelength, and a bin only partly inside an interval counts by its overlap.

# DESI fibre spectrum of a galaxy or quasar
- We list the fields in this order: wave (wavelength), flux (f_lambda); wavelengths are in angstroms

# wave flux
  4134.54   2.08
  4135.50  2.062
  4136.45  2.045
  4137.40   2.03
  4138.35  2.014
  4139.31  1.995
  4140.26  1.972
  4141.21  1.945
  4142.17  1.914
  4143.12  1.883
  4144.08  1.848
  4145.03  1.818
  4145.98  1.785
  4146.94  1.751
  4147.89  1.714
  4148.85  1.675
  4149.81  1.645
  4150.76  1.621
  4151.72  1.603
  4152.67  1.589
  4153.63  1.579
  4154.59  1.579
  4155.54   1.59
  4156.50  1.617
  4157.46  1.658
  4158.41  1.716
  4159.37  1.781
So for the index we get 2.08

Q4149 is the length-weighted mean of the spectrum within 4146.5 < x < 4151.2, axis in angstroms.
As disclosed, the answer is 1.68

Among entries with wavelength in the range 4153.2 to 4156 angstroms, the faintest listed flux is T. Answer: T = 1.579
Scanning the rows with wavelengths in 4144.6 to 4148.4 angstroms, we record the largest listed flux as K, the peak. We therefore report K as 1.818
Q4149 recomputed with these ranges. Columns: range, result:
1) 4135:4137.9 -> 2.05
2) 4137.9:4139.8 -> 2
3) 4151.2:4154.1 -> 1.59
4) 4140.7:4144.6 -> 1.9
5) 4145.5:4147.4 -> 1.77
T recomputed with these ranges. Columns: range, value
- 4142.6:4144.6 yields 1.848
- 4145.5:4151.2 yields 1.621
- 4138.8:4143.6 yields 1.883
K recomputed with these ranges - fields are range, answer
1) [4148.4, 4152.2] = 1.675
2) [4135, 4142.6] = 2.062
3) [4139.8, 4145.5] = 1.972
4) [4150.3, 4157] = 1.621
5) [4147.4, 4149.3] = 1.714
